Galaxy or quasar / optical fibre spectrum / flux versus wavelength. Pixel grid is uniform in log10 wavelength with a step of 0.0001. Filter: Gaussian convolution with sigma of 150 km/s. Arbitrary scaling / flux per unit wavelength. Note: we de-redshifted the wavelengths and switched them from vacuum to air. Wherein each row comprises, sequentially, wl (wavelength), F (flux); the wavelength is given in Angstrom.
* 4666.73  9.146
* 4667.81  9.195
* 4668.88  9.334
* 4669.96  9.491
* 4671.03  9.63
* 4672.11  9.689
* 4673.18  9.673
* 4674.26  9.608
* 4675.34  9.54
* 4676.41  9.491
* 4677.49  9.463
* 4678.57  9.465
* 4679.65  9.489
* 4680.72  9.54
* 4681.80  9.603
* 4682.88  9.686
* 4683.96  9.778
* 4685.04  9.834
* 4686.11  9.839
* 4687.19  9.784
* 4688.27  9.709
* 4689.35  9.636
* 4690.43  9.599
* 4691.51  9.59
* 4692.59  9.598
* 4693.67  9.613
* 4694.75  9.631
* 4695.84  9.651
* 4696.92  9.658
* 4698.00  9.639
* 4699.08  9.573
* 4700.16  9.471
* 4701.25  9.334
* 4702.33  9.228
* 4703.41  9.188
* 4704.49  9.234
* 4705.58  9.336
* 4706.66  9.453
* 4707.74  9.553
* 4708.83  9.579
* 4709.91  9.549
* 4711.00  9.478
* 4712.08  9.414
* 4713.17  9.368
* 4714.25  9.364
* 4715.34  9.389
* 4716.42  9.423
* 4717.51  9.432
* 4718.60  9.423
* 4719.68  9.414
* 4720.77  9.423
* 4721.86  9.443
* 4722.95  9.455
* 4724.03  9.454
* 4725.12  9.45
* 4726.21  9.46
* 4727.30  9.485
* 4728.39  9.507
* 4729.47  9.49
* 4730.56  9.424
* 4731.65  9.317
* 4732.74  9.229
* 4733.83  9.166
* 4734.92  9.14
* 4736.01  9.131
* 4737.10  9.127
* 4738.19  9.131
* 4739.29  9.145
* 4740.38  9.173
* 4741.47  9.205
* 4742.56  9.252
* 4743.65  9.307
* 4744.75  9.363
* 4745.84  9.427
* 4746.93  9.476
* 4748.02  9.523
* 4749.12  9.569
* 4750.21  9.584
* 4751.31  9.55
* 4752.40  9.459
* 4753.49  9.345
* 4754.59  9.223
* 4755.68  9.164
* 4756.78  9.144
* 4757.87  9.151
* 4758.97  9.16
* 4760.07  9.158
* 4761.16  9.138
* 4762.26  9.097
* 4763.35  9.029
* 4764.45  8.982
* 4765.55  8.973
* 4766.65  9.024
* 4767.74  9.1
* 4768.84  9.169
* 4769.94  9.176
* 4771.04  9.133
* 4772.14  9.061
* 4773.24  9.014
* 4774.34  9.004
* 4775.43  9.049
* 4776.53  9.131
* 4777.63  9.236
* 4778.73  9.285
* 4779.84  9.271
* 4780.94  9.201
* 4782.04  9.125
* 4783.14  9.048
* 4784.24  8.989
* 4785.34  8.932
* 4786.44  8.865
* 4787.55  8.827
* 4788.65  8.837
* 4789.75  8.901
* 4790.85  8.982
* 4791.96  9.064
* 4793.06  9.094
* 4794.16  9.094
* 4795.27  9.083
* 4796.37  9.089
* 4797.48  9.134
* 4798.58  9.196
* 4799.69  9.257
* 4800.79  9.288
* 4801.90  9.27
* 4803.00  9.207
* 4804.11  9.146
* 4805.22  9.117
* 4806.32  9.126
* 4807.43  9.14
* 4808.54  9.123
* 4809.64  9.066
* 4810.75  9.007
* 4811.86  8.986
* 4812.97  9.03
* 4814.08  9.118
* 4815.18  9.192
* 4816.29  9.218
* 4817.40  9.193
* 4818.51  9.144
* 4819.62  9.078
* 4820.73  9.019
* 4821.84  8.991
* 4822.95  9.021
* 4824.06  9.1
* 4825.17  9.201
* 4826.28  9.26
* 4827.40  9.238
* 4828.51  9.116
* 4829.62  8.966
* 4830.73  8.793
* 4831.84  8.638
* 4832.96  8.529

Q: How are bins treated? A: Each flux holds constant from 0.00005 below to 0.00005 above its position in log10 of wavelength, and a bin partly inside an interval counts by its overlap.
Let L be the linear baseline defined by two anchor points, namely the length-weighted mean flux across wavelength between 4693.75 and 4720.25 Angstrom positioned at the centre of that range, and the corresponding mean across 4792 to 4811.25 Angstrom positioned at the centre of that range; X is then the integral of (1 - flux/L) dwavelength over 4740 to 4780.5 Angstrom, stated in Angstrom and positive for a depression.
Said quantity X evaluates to 0.3 Angstrom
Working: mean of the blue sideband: 9.45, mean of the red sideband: 9.14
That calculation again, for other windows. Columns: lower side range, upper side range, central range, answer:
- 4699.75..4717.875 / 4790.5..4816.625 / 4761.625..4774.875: 0.2 Angstrom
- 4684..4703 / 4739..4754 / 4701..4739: 0.5 Angstrom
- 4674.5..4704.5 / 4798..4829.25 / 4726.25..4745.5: 0.3 Angstrom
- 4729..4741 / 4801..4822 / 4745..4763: -0.2 Angstrom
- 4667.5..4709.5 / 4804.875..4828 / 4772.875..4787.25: 0.2 Angstrom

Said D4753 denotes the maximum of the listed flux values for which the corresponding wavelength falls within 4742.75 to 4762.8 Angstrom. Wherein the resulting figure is 9.584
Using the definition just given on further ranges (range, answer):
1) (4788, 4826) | 9.288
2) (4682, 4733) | 9.839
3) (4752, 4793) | 9.459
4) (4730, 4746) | 9.427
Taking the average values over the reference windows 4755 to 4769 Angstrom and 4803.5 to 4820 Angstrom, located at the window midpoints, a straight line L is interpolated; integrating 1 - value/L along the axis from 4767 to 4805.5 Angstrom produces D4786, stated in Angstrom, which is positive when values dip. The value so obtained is 0.0 Angstrom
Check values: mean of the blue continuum 9.1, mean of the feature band 9.1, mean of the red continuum 9.11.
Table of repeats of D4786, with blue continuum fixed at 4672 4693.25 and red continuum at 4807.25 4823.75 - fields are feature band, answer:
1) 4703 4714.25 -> 0.1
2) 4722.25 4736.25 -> 0.1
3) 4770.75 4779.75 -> 0.1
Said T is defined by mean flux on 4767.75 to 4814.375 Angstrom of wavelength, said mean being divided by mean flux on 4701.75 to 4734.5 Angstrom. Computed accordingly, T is 1.0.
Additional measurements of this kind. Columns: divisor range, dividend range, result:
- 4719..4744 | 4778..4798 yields 0.97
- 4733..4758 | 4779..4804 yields 0.98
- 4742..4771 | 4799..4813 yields 0.99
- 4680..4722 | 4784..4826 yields 0.95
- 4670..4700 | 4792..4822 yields 0.95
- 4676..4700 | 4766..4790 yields 0.94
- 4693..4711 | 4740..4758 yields 0.99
